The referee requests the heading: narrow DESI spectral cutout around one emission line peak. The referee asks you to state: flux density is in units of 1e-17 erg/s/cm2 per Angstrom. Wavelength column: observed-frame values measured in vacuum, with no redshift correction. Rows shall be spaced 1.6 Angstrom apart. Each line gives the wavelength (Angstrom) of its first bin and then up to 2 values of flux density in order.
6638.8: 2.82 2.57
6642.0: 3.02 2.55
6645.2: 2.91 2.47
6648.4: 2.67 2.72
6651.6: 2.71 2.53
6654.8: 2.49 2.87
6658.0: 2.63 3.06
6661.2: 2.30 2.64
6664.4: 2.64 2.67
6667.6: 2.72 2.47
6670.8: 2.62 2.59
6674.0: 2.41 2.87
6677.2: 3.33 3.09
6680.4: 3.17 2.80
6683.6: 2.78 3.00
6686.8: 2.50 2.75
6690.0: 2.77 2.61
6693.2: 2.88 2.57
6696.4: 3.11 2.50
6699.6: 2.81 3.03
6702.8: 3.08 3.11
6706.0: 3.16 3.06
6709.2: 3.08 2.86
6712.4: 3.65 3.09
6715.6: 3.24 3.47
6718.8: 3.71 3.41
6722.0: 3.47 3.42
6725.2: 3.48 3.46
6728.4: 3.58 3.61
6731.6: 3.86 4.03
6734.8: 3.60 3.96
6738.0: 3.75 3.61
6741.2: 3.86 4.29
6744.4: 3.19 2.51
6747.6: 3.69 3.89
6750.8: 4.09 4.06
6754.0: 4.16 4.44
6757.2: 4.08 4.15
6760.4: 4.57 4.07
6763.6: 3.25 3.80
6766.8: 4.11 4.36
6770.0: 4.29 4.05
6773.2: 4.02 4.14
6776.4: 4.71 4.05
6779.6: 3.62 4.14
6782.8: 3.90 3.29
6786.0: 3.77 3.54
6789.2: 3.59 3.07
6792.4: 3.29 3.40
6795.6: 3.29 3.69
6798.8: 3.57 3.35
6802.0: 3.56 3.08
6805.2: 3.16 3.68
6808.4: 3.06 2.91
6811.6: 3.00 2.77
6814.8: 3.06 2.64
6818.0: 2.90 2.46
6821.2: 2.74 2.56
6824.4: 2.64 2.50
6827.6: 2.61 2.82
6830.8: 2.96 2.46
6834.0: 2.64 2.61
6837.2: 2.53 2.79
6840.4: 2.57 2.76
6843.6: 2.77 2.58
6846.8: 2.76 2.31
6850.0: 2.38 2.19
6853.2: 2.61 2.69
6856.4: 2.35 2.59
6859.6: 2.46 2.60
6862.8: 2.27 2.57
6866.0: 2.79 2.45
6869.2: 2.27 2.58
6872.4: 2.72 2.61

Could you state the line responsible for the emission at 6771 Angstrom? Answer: Mg II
